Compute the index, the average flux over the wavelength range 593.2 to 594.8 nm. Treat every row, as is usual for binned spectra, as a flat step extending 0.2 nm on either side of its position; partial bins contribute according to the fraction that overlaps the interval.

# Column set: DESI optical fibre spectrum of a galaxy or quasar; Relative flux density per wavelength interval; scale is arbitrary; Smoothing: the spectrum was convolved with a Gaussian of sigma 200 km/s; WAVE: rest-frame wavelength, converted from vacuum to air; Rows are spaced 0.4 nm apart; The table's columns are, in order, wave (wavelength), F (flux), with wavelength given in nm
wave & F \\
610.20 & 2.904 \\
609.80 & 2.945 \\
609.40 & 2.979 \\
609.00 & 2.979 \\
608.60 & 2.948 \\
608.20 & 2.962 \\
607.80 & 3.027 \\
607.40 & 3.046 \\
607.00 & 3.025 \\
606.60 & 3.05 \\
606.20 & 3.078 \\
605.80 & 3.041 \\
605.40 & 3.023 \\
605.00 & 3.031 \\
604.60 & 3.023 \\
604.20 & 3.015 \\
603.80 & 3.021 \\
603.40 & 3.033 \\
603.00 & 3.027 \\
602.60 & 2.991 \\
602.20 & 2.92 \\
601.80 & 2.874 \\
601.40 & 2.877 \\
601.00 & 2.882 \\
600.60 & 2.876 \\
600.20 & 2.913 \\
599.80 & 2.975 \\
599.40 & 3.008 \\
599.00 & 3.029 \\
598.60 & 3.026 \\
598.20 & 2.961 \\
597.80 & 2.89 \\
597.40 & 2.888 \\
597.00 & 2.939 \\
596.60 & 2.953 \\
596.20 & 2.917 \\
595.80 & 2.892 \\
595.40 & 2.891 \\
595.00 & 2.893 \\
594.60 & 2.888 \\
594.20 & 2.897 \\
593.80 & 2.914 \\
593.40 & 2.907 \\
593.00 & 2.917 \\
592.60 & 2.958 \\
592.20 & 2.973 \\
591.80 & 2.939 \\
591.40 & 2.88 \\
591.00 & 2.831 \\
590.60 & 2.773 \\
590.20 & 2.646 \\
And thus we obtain 2.9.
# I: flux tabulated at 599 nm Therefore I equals 3.029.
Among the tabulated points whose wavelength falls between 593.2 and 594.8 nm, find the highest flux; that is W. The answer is 2.914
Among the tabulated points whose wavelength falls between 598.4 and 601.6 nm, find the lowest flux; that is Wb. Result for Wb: 2.876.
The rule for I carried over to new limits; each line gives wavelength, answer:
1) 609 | 2.979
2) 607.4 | 3.046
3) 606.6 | 3.05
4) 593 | 2.917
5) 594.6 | 2.888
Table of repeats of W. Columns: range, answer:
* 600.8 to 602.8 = 2.991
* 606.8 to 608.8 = 3.046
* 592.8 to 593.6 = 2.917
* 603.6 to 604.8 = 3.023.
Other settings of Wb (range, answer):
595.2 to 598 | 2.888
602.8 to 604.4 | 3.015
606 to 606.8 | 3.05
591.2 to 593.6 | 2.88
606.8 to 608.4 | 2.962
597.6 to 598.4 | 2.89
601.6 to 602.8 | 2.874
